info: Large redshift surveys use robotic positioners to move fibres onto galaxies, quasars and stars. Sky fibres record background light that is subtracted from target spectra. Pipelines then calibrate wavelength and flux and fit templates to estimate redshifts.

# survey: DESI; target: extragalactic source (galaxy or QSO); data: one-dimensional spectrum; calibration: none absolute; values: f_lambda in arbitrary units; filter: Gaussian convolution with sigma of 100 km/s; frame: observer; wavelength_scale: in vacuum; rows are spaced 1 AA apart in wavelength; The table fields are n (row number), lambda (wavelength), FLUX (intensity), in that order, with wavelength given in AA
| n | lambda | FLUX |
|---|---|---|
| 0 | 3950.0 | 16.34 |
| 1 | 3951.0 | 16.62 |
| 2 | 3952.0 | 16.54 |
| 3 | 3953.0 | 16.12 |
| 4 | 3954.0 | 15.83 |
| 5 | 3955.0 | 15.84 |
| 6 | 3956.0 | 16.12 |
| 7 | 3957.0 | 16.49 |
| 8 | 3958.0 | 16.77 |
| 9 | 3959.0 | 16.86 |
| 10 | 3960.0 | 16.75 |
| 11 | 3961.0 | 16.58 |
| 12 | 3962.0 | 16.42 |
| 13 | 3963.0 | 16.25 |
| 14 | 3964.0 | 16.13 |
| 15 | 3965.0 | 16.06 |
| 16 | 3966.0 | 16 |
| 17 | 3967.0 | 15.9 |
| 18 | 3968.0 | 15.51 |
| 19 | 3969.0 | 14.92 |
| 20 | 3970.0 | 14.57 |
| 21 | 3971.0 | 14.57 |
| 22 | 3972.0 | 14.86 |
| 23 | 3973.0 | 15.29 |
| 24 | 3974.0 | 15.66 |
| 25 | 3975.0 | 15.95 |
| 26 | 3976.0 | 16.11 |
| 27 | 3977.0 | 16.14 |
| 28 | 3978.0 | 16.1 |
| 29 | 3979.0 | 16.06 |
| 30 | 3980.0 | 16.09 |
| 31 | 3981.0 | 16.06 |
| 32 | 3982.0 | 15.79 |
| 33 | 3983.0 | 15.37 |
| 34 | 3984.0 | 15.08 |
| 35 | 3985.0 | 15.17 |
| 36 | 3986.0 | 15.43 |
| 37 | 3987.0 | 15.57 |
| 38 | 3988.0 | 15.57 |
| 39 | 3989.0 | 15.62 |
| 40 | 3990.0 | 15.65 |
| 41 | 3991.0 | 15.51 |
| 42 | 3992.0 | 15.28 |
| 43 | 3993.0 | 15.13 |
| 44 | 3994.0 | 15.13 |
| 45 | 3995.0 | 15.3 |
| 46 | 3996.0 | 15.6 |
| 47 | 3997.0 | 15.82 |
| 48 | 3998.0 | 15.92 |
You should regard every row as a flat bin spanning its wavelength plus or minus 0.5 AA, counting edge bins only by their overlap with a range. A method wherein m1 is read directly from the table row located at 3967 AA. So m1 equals 15.9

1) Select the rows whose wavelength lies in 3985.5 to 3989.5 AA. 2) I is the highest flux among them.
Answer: 15.62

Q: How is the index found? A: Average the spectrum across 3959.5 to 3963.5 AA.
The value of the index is 16.5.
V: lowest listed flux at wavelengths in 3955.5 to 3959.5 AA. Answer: 16.12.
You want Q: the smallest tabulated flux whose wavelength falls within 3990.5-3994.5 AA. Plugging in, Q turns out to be 15.13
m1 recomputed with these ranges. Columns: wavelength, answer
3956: 16.12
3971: 14.57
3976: 16.11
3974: 15.66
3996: 15.6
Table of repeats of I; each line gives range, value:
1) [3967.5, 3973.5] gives 15.51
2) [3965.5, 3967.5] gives 16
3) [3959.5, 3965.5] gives 16.75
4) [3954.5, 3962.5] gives 16.86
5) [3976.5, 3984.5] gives 16.14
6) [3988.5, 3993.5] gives 15.65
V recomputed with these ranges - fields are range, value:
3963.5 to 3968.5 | 15.51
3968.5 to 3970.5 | 14.57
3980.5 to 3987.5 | 15.08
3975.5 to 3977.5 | 16.11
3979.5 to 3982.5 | 15.79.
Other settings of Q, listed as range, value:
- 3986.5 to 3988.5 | 15.57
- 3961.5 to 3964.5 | 16.13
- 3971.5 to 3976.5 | 14.86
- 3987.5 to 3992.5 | 15.28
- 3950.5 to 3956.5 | 15.83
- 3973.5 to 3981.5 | 15.66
